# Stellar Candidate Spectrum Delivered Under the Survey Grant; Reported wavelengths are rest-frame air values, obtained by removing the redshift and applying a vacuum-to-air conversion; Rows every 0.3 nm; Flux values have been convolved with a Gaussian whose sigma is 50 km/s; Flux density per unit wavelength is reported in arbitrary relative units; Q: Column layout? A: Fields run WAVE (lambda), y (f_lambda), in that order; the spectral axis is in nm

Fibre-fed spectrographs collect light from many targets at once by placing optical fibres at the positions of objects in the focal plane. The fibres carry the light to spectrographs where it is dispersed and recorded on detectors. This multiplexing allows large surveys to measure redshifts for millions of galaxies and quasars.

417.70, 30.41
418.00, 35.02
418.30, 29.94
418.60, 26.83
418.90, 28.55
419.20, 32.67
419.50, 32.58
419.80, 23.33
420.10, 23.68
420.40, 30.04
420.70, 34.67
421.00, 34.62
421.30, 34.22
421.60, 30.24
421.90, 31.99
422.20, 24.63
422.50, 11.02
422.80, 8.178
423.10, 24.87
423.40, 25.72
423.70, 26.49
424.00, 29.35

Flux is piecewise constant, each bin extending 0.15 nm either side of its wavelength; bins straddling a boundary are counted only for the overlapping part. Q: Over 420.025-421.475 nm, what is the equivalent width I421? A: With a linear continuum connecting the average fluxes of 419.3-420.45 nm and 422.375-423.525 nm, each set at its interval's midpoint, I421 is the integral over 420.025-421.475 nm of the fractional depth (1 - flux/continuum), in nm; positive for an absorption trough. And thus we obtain -0.444 nm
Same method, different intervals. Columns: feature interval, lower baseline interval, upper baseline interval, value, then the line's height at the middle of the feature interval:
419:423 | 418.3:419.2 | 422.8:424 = -0.059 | 26.5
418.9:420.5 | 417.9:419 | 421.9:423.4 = -0.093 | 26.8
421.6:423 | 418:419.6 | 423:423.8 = 0.344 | 26.8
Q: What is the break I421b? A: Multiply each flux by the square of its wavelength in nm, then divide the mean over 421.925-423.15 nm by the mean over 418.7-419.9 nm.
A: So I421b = 0.6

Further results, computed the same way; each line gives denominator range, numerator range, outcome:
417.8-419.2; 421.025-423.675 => 0.82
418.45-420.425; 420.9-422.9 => 0.90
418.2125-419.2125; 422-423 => 0.56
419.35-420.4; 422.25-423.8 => 0.73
